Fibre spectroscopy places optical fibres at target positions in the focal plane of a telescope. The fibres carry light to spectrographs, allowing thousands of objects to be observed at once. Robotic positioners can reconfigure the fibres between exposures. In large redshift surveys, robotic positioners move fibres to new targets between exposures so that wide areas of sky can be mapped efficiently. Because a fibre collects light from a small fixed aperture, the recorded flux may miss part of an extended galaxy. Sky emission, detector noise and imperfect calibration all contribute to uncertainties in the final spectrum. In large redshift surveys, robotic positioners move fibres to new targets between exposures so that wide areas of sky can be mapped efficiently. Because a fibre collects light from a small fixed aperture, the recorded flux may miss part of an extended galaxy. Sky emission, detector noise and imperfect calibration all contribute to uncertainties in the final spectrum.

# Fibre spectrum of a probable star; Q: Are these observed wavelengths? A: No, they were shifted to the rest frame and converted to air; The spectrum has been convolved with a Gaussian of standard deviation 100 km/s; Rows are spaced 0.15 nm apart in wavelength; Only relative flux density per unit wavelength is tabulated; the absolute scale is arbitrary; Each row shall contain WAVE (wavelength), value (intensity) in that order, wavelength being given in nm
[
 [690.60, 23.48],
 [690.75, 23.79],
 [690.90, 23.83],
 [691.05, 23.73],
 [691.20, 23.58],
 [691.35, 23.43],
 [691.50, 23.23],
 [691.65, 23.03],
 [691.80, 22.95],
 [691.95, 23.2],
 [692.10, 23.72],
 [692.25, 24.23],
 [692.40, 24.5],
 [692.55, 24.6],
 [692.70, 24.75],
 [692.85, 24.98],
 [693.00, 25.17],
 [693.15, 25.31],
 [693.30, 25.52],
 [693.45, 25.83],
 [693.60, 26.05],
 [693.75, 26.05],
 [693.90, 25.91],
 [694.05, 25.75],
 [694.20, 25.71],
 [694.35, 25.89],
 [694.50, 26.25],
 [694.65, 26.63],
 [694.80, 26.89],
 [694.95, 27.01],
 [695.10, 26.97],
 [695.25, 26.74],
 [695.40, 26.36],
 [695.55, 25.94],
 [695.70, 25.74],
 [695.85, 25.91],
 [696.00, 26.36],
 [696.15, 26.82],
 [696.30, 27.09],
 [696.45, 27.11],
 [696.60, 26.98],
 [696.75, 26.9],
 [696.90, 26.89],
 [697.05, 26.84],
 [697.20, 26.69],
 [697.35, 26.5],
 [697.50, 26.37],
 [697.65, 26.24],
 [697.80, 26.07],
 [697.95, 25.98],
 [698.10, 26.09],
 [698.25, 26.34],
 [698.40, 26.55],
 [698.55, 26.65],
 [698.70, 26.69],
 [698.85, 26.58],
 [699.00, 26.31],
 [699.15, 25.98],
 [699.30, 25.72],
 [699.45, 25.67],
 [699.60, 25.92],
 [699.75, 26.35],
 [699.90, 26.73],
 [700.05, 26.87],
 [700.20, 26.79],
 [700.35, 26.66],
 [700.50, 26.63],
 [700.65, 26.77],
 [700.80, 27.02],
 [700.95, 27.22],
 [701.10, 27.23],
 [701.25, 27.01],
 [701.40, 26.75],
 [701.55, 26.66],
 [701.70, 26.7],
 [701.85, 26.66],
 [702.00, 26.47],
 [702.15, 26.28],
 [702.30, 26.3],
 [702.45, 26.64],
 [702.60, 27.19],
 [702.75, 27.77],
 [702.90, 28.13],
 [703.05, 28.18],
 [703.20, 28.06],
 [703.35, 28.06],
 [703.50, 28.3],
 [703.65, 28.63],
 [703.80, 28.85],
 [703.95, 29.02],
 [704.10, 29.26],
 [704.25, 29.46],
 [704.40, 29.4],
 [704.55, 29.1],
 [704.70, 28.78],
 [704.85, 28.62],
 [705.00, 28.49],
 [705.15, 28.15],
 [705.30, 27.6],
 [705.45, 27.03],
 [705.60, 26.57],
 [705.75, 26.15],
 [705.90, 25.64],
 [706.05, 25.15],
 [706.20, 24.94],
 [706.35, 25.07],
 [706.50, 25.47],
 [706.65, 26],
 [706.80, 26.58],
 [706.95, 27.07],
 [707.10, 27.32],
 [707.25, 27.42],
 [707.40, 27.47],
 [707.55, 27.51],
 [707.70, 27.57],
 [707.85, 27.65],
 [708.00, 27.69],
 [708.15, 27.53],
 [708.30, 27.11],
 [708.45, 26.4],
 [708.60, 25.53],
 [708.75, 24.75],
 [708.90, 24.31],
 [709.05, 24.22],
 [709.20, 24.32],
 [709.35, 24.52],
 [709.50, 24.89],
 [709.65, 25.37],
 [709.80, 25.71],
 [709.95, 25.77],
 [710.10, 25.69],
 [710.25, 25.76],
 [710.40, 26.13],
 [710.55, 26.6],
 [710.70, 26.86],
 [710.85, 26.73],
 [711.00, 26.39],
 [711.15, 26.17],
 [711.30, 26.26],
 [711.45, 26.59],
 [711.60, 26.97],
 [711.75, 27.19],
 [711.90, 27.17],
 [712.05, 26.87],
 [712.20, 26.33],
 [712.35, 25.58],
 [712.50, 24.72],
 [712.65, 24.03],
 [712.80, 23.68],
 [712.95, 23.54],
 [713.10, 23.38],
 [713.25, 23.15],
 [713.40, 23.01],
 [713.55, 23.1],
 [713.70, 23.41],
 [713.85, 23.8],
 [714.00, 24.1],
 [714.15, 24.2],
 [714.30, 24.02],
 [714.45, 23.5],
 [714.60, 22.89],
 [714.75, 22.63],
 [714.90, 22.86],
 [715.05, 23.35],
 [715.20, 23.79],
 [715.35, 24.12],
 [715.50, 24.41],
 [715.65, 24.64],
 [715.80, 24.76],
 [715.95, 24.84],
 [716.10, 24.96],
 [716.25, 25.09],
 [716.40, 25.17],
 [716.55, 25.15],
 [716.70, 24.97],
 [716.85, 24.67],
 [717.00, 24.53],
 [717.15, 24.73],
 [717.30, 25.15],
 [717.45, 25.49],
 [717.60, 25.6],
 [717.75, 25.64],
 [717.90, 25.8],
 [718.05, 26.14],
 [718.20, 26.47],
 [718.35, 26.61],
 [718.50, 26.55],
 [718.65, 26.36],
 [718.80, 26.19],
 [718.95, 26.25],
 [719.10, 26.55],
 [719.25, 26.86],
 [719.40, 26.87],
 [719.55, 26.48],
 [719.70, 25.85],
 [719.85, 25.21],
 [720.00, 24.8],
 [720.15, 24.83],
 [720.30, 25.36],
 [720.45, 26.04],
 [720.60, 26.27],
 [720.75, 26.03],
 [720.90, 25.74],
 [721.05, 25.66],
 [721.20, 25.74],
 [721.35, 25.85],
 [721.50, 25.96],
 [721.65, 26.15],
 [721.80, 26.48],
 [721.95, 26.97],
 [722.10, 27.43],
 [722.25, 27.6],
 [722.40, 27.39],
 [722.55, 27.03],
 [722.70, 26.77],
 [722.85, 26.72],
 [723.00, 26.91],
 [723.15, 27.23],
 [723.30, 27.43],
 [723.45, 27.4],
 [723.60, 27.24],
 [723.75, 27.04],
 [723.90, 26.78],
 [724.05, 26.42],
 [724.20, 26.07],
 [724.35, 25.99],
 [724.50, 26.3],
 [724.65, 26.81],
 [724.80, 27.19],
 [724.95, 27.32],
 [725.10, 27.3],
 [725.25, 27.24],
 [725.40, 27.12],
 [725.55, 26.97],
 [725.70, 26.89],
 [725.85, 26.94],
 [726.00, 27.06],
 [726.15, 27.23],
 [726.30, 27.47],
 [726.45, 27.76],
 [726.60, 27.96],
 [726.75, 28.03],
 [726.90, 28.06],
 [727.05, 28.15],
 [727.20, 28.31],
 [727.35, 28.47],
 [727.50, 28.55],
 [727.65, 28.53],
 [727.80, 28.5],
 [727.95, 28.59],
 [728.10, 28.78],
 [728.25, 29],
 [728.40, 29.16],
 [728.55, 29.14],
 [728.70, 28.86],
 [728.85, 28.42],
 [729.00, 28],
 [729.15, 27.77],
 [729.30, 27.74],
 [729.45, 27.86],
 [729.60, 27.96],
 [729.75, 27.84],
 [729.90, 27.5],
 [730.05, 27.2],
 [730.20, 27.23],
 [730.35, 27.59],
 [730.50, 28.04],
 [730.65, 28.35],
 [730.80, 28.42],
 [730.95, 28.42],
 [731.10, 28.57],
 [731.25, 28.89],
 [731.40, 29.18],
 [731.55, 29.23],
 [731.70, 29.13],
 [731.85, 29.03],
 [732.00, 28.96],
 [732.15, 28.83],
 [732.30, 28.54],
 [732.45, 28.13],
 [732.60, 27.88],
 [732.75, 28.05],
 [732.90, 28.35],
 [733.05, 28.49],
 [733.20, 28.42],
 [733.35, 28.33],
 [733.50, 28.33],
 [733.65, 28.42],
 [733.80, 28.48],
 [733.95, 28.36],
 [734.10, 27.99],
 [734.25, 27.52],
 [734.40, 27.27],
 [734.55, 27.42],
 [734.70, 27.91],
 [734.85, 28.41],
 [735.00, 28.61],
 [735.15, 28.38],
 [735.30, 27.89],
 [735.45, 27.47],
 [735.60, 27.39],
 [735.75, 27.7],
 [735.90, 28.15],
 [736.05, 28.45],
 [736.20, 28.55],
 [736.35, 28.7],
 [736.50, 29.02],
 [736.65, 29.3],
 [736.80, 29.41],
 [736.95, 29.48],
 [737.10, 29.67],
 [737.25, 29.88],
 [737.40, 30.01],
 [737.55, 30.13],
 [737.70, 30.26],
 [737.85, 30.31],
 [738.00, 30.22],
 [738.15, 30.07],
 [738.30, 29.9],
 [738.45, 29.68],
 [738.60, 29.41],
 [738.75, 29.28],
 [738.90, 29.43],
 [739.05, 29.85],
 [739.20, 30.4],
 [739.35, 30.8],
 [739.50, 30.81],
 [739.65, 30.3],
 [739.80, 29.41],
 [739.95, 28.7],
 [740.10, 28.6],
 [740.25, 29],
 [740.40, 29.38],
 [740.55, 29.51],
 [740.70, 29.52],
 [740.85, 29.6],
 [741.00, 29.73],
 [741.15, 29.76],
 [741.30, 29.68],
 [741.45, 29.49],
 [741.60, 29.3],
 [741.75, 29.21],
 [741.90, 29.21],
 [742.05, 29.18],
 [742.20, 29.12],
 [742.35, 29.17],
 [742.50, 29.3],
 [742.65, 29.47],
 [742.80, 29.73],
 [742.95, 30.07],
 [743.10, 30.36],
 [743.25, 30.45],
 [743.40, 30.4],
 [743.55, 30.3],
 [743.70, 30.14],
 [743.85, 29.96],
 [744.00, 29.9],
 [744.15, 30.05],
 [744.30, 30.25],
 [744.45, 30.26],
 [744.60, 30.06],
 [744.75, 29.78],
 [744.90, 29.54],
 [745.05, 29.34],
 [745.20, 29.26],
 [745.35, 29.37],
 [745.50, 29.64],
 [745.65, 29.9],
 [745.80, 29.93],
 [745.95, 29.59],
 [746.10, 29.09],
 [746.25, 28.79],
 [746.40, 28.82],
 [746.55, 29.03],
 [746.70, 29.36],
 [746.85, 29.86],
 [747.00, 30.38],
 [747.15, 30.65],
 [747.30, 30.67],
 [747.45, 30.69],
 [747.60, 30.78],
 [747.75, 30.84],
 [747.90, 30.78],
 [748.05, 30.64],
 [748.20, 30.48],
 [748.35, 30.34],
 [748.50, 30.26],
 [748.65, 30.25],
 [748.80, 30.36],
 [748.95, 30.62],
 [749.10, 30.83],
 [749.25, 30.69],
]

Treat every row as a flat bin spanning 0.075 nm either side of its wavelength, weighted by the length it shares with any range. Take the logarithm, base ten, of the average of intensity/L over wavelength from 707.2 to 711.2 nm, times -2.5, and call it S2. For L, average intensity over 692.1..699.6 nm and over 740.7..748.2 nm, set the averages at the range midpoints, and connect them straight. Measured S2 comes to 0.04 mag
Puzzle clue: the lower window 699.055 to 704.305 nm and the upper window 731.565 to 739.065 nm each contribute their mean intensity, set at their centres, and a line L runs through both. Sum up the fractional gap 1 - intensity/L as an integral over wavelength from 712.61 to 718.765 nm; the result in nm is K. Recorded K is 0.74 nm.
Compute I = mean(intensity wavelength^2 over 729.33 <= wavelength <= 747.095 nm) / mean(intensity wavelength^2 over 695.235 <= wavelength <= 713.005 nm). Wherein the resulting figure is 1.2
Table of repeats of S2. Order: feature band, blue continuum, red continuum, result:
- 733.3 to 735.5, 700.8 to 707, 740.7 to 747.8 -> 0.042 mag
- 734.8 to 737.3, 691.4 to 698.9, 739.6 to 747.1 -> 0.016 mag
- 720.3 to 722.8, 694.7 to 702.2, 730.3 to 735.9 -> 0.052 mag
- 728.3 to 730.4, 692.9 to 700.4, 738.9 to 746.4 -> 0.026 mag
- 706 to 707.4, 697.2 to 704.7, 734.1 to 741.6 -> 0.049 mag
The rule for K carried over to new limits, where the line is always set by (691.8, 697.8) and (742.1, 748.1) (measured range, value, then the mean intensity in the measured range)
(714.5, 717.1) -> 0.31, 24.3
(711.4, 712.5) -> 0.03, 26.5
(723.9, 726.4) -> 0.12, 26.9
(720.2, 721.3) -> 0.08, 25.8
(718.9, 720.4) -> 0.11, 25.9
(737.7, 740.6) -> -0.03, 29.8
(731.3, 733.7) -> 0.03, 28.6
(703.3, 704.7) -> -0.12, 28.9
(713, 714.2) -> 0.17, 23.5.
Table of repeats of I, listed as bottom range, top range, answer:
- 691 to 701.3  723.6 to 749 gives 1.25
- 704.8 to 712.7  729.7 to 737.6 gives 1.16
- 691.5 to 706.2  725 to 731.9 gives 1.15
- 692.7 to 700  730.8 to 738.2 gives 1.22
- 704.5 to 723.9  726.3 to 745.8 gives 1.19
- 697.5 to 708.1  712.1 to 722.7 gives 0.97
